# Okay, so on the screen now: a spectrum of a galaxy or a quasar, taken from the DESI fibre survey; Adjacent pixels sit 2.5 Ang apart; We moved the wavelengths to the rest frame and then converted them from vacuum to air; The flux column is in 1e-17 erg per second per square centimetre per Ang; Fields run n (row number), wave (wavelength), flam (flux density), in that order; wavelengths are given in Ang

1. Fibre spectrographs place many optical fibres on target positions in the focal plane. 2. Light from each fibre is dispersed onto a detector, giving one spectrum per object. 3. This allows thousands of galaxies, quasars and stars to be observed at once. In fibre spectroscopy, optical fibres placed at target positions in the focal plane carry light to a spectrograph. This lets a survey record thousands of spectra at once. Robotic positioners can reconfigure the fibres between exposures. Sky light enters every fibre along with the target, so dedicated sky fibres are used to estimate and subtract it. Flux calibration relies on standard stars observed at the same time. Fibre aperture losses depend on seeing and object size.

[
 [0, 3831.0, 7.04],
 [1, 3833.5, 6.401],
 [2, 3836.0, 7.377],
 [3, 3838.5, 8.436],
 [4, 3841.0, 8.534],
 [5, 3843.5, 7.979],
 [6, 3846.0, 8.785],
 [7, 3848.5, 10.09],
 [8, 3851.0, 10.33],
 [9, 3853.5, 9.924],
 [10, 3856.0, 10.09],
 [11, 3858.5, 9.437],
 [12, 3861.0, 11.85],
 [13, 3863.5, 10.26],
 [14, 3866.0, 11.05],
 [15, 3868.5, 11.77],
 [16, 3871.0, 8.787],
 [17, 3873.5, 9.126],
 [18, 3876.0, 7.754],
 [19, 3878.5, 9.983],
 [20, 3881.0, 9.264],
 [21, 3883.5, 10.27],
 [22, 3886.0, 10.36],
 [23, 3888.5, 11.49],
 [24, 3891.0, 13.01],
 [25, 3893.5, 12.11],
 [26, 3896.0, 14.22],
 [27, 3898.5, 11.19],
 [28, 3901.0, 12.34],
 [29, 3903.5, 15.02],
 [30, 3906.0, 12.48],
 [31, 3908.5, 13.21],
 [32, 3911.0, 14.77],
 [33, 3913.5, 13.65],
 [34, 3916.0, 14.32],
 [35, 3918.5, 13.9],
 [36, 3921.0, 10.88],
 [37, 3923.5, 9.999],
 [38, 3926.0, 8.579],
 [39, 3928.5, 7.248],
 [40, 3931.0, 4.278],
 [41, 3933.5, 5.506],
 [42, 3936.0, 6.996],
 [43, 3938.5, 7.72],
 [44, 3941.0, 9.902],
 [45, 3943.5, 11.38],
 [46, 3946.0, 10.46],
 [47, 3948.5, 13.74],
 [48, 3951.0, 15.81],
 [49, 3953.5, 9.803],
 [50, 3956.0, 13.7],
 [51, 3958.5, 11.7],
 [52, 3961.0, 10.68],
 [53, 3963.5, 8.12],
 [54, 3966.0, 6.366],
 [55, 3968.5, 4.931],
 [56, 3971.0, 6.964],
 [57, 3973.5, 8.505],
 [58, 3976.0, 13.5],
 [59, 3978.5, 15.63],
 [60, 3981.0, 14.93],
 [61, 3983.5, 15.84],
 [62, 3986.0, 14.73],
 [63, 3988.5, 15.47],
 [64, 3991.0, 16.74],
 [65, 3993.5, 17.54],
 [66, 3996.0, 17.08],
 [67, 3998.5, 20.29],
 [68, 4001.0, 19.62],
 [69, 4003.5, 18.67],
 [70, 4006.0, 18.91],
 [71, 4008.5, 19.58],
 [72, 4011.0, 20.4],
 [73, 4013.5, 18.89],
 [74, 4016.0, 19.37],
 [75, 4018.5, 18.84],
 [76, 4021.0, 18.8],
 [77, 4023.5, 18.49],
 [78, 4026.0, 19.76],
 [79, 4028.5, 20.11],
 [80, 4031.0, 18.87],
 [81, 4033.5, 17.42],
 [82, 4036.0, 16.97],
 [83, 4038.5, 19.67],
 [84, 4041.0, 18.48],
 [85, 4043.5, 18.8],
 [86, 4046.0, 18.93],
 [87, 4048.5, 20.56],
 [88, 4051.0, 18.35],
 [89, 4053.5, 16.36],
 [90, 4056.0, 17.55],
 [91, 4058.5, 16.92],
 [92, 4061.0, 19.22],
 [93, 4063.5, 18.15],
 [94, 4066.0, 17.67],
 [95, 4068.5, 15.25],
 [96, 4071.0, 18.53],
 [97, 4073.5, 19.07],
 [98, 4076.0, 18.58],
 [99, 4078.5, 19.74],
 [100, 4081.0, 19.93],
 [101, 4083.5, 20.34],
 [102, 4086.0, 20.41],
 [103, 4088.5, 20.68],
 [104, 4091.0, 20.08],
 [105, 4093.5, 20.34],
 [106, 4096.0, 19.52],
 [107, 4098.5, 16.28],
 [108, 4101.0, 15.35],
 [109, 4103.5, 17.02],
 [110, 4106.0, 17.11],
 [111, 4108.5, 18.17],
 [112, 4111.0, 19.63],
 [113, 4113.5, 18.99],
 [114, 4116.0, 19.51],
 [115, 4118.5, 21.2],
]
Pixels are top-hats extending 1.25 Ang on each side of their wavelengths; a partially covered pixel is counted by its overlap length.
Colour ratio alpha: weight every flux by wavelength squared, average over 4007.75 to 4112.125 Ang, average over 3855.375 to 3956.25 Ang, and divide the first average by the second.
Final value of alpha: 1.85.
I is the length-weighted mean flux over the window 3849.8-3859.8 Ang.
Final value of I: 9.95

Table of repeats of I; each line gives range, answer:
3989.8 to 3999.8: 17.9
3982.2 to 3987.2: 15.3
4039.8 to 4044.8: 18.6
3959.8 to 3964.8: 9.36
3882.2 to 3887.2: 10.3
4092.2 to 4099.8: 18.7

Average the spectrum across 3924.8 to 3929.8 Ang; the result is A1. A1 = 7.87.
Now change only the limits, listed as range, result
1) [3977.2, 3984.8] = 15.4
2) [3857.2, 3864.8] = 10.5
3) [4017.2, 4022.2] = 18.8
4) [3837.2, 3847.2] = 8.43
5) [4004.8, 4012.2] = 19.6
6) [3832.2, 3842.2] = 7.68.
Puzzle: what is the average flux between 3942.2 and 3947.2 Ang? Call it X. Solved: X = 10.9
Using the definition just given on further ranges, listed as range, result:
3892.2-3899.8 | 12.5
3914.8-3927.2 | 11.5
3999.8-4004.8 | 19.1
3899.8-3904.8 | 13.7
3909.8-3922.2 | 13.5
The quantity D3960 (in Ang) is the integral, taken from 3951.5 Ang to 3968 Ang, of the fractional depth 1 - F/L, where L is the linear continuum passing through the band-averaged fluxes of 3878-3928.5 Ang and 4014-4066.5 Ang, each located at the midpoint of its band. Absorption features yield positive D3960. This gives 5.1 Ang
